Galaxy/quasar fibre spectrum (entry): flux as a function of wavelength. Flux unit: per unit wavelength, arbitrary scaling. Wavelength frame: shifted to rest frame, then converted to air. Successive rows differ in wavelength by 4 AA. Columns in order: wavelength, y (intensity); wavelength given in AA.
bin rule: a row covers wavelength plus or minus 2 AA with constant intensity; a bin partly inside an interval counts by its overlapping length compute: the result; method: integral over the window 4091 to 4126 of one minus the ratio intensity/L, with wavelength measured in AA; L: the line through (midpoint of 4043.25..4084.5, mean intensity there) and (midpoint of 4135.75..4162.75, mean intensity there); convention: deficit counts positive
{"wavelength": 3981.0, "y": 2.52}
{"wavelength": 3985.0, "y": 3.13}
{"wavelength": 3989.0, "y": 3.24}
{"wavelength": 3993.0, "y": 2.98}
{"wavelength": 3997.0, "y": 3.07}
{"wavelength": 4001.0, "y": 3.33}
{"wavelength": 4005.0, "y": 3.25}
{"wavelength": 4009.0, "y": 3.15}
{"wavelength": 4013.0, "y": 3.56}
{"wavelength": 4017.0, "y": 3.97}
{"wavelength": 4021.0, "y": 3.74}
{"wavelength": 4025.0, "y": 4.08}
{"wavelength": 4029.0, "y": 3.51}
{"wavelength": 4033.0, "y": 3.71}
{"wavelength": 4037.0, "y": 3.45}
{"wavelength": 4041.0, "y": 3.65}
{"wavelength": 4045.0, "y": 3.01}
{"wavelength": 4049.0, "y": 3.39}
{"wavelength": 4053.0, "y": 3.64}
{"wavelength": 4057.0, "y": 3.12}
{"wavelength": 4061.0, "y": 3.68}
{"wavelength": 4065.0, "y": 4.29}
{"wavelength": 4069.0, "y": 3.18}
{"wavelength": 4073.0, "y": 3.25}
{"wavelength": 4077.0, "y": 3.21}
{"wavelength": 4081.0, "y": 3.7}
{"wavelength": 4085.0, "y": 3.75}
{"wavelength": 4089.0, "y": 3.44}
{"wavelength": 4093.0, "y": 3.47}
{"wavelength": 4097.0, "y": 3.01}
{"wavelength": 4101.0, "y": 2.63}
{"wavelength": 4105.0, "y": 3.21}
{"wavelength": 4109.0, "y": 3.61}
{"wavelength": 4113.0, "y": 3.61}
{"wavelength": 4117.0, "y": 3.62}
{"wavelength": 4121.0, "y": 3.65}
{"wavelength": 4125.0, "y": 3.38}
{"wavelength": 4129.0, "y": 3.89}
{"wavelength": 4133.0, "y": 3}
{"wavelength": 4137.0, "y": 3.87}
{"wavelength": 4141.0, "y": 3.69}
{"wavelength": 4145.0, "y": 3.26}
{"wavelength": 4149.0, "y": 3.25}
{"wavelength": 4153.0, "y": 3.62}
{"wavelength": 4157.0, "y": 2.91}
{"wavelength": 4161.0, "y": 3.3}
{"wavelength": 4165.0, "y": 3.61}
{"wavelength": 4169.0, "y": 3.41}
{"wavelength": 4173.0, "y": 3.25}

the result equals 0.78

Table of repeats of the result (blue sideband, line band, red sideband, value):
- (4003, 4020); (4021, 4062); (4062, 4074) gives 0.3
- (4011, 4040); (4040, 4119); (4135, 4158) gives 3.9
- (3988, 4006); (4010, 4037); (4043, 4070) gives -3.3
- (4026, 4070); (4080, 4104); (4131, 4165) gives 1.1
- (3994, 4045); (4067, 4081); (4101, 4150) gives 0.8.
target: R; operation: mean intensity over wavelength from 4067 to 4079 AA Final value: 3.21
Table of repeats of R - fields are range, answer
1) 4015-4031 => 3.83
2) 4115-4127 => 3.55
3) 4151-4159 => 3.27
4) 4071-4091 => 3.47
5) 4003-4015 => 3.32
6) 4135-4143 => 3.78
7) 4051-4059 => 3.38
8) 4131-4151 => 3.41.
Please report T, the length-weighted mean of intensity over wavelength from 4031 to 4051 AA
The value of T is 3.44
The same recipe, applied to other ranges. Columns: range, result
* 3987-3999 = 3.1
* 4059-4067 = 3.99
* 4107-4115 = 3.61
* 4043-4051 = 3.2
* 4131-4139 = 3.44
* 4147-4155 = 3.44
